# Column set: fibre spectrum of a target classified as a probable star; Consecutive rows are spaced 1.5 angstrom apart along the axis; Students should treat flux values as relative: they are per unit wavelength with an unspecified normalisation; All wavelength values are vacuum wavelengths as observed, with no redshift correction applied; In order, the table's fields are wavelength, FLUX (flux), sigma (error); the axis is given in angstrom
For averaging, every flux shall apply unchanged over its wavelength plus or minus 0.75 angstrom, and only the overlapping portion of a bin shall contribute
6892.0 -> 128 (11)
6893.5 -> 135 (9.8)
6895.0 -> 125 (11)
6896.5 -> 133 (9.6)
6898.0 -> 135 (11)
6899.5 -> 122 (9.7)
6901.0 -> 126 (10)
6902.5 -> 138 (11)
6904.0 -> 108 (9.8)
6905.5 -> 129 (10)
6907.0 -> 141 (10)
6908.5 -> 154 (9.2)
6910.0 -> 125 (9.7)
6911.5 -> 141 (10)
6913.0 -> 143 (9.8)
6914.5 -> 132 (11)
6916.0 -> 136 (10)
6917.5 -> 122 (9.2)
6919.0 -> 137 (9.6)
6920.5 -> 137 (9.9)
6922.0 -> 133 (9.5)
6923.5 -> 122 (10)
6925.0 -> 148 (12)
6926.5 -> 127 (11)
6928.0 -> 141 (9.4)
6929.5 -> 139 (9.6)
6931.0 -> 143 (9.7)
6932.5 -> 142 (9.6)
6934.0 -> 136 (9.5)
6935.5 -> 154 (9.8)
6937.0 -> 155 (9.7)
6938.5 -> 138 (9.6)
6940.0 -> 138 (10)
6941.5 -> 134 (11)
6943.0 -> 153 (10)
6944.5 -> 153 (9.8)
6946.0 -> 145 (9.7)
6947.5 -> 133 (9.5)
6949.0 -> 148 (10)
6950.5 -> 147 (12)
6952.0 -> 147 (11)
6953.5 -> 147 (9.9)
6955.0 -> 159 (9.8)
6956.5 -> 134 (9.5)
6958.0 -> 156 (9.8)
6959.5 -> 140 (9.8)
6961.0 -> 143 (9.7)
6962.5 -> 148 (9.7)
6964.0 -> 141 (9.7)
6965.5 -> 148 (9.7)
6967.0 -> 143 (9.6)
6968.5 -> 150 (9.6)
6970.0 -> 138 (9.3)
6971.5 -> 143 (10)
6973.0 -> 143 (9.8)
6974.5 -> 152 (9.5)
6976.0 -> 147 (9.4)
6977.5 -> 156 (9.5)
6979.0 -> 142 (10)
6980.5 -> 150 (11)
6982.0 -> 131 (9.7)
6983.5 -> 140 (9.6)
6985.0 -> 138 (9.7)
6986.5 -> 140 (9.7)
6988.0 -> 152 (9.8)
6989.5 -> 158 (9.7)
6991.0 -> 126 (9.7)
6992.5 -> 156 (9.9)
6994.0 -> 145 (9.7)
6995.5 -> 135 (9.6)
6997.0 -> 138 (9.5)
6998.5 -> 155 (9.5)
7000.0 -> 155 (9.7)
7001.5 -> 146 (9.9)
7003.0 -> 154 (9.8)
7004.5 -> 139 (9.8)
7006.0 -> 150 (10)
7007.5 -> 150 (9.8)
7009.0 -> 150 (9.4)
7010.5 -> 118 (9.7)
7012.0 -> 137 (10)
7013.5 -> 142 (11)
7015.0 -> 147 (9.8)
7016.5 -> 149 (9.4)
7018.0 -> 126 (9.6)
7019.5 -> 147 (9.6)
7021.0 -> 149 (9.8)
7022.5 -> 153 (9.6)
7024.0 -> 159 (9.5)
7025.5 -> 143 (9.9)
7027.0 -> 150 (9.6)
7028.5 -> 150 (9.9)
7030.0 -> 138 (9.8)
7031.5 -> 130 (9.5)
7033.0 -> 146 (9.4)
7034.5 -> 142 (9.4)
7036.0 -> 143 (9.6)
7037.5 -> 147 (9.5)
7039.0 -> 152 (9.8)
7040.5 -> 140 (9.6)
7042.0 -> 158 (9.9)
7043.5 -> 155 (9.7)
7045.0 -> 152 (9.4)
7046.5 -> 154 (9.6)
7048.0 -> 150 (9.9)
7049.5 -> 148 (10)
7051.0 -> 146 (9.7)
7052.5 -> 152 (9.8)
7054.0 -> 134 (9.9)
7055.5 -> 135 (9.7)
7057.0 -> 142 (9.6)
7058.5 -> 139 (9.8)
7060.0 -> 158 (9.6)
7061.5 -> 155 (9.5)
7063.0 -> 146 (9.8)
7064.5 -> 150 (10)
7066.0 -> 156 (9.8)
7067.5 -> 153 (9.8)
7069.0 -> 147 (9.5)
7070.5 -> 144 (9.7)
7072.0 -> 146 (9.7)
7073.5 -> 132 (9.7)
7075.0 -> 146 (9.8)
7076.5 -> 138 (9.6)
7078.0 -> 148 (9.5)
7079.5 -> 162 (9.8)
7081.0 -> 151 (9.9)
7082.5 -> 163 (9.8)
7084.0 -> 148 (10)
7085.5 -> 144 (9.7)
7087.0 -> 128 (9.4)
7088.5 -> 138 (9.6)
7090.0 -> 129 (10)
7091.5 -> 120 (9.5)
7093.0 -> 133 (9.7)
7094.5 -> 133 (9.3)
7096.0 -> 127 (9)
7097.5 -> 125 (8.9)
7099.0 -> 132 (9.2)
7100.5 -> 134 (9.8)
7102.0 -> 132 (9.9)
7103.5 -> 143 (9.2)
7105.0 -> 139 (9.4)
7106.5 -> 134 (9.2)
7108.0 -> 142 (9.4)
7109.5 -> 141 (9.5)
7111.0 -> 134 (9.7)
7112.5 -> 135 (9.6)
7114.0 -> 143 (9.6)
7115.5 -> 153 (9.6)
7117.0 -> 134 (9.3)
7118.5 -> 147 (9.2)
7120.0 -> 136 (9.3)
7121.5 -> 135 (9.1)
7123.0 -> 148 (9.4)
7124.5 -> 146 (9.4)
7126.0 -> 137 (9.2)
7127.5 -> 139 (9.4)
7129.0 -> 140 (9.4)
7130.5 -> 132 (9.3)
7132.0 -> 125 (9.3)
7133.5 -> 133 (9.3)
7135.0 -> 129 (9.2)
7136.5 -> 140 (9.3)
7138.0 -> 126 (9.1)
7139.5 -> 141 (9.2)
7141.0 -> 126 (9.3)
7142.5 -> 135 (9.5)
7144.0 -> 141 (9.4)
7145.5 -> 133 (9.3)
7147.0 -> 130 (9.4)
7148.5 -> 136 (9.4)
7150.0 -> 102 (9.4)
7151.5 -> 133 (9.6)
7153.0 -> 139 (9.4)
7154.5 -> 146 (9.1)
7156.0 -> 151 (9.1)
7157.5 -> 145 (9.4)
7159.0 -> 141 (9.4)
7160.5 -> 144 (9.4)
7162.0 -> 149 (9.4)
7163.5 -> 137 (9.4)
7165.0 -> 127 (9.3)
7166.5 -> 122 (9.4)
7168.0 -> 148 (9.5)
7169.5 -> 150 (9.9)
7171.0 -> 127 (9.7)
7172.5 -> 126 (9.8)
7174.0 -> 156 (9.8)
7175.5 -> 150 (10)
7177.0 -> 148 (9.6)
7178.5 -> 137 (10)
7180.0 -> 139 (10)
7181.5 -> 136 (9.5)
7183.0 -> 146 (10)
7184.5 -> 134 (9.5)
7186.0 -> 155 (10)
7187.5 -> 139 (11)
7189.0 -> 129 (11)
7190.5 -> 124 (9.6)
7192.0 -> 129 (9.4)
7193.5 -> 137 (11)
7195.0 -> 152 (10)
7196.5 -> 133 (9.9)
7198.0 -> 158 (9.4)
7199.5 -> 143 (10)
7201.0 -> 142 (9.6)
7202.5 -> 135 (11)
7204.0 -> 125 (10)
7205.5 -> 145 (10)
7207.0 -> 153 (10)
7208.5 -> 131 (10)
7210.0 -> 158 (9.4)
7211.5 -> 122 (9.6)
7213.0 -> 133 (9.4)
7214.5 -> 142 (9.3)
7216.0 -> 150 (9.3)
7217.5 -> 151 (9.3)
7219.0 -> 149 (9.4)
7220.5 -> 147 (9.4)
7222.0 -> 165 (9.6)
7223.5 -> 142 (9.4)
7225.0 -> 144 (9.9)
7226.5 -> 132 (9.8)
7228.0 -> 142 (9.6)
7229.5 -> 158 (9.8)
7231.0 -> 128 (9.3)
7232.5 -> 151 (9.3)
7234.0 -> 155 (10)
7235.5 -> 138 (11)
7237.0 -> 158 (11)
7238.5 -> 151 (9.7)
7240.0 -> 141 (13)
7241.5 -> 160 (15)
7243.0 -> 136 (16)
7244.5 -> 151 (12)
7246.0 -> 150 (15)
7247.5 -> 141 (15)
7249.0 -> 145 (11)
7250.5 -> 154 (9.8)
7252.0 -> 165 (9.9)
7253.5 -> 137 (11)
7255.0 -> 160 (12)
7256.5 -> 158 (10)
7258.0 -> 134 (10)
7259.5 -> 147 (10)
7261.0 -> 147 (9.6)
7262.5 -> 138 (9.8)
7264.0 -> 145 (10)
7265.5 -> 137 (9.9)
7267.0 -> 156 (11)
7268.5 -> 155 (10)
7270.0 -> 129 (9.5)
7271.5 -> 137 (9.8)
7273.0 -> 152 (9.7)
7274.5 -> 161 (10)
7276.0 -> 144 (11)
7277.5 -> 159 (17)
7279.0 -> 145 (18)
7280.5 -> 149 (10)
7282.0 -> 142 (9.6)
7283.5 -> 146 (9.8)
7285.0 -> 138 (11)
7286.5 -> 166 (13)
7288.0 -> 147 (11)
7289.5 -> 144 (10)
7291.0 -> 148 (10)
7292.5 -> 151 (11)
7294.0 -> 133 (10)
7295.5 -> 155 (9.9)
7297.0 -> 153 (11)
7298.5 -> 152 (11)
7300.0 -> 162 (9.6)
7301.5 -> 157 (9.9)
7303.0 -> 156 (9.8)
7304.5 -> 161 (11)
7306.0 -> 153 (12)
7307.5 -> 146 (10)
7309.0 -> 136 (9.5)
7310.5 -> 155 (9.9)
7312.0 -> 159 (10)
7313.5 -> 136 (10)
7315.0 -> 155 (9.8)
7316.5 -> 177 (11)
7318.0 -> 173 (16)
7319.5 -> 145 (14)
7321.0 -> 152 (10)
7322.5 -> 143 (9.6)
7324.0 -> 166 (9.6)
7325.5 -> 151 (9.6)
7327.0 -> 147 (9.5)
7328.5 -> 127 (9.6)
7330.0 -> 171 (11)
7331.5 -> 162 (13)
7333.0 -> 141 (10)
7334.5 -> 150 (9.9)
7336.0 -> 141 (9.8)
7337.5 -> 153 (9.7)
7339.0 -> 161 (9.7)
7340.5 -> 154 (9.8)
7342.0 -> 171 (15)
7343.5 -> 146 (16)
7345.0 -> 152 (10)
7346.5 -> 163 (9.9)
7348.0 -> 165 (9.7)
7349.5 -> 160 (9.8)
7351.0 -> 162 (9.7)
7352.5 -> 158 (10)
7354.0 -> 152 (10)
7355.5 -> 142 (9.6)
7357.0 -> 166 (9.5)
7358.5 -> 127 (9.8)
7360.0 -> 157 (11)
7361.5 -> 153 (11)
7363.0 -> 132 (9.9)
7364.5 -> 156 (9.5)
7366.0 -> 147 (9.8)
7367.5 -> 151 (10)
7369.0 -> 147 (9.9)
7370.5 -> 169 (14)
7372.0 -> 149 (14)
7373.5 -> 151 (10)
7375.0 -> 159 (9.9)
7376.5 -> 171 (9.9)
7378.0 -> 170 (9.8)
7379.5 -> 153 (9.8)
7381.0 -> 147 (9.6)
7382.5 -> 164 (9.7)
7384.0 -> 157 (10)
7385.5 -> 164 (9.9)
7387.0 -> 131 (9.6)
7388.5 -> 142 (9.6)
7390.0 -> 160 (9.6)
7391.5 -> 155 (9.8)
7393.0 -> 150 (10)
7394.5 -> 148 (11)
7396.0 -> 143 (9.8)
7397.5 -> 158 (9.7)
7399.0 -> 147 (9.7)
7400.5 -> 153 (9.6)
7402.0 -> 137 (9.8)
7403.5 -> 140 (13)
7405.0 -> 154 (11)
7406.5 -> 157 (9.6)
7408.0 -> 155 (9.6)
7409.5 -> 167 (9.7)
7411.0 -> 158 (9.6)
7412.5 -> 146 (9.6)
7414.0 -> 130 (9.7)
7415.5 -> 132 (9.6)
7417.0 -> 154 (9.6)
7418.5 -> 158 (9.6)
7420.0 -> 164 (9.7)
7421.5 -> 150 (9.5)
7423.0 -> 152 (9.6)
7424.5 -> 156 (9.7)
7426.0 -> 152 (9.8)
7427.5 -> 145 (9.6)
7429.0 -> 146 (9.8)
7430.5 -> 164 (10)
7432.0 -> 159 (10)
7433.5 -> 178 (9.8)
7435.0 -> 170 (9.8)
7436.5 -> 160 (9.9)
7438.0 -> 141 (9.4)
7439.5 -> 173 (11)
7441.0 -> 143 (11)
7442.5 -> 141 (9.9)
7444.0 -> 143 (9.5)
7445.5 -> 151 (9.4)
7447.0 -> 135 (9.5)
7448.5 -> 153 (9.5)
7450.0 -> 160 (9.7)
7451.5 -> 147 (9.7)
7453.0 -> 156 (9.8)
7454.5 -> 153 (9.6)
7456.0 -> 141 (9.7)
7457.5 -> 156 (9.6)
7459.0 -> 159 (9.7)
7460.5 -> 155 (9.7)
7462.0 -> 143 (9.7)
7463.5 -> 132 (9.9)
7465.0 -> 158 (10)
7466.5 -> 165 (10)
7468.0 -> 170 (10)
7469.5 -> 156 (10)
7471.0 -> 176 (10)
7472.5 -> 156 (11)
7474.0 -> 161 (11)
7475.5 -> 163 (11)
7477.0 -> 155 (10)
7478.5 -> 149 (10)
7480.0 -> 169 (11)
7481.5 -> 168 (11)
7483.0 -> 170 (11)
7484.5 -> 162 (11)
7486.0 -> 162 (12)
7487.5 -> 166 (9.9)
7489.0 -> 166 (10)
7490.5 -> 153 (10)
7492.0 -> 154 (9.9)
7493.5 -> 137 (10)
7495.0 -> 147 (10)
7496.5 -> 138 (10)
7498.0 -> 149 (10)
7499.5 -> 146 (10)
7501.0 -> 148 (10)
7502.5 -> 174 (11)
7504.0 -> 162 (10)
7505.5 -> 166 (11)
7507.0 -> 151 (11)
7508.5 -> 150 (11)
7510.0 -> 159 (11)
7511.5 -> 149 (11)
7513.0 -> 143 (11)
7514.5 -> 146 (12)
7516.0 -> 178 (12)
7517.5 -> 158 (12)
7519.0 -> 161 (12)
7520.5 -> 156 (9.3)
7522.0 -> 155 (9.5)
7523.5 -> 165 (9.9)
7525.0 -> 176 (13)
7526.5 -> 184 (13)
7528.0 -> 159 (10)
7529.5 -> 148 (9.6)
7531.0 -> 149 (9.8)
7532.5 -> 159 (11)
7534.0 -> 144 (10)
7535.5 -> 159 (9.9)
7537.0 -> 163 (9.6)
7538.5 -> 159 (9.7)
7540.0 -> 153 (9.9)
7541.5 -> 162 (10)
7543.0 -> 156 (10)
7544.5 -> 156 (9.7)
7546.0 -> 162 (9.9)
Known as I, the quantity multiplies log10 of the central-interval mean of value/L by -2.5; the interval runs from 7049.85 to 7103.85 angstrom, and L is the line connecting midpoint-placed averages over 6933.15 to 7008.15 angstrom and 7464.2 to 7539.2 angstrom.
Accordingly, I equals 0.04 mag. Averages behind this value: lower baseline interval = 145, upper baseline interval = 158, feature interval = 142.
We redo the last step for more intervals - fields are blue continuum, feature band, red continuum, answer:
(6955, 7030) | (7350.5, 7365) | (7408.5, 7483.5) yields 0.02 mag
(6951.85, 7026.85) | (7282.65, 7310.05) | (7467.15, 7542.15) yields 0.02 mag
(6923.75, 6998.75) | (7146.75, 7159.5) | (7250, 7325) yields 0.09 mag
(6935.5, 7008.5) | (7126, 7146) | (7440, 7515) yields 0.11 mag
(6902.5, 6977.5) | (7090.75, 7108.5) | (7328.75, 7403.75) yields 0.10 mag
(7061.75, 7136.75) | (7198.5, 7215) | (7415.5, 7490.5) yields 0.04 mag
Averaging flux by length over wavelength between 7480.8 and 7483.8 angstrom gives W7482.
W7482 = 169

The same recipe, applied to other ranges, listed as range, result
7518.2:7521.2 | 159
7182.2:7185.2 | 140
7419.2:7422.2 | 157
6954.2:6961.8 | 146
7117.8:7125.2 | 142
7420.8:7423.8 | 151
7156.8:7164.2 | 143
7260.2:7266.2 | 142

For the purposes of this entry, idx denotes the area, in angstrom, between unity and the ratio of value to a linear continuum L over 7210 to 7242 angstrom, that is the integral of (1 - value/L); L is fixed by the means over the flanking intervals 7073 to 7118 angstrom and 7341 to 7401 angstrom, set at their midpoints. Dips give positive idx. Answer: 0.0 angstrom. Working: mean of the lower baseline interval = 139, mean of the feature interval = 146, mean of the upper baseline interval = 154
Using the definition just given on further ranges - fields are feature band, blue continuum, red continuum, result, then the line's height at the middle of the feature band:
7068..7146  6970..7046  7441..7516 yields 4.7 angstrom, 147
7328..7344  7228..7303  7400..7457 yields -0.3 angstrom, 150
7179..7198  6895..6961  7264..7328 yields 1.1 angstrom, 147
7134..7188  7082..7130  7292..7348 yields 1.5 angstrom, 142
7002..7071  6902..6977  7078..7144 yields -3.5 angstrom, 139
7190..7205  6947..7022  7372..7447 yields 1.1 angstrom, 149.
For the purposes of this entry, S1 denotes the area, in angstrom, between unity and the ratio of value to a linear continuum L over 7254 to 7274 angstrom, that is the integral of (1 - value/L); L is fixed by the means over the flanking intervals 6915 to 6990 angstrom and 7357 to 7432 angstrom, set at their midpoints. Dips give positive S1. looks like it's 0.44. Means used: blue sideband 143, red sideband 152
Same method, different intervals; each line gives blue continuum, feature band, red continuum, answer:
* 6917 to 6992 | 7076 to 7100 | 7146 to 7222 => 0.4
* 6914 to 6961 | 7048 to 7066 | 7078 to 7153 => -1.1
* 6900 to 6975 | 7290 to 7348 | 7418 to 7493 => -0.4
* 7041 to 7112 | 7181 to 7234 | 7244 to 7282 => 1.6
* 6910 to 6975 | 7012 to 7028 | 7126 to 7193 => -0.7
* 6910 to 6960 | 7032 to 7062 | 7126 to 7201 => -1.7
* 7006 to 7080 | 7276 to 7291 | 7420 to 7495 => 0.3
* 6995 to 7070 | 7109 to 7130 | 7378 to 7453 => 1.0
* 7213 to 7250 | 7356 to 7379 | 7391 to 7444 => -0.4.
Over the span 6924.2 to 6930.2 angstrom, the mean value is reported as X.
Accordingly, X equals 139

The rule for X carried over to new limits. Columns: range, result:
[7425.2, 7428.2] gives 149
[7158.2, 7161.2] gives 143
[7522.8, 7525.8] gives 171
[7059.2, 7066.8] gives 153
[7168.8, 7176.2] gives 142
